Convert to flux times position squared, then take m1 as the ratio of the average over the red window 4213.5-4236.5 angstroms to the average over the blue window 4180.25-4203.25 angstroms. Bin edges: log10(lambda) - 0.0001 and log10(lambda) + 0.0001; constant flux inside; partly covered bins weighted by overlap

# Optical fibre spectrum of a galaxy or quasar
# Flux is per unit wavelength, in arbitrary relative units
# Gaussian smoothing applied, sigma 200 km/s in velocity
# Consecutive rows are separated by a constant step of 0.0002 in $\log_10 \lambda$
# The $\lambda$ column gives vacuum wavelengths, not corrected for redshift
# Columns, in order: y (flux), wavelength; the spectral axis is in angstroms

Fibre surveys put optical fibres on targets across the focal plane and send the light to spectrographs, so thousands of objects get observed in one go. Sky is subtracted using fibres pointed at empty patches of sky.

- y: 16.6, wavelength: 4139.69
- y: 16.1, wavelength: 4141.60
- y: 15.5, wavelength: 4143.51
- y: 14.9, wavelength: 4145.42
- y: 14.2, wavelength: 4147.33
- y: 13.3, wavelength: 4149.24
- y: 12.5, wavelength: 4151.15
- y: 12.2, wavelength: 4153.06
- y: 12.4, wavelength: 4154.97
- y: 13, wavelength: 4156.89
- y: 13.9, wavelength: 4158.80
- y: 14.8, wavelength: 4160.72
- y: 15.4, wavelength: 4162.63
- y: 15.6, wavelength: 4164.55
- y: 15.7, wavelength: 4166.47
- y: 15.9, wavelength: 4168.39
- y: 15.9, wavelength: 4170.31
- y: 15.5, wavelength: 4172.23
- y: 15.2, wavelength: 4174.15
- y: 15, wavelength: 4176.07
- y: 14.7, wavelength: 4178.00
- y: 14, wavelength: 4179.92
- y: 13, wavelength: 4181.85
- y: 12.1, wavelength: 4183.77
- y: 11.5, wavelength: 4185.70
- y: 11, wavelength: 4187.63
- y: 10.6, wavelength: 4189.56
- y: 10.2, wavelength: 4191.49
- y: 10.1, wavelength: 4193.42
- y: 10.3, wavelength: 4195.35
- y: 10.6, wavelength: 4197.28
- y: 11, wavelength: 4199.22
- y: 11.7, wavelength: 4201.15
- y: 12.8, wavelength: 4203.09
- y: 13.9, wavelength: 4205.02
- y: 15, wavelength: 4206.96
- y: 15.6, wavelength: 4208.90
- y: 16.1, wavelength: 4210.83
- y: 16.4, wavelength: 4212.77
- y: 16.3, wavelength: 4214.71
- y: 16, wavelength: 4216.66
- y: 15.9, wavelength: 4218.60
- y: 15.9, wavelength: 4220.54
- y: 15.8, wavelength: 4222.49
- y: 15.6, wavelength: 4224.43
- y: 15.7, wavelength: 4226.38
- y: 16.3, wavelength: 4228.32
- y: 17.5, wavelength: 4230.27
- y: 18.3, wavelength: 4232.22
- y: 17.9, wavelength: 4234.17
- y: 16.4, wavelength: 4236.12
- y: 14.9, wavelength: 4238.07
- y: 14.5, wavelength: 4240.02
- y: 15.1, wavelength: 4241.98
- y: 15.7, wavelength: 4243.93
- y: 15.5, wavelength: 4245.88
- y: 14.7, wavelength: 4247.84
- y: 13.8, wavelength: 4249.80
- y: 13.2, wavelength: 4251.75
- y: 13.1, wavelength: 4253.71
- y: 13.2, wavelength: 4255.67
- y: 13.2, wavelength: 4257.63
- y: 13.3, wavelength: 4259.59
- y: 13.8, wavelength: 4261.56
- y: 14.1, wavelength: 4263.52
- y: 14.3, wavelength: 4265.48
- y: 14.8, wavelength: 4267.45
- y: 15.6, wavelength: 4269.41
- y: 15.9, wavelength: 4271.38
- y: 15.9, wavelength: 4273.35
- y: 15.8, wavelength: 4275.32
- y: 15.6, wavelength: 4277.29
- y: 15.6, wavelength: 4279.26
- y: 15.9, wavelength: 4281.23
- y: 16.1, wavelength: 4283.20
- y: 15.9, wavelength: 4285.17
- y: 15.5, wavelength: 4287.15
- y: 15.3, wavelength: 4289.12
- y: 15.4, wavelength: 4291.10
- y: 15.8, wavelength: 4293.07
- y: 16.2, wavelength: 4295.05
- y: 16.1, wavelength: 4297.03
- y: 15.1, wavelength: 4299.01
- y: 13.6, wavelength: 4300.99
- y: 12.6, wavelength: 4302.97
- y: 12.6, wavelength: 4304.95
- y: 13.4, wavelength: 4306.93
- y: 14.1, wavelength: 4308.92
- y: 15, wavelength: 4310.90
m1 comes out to 1.5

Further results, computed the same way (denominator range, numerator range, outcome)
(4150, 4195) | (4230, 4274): 1.15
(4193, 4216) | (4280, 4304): 1.19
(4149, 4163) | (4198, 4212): 1.05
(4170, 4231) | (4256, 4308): 1.11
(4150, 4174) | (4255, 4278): 1.07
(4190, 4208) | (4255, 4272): 1.25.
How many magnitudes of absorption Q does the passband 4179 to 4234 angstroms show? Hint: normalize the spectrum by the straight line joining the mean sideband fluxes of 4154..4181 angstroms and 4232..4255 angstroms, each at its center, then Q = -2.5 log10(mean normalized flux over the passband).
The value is 0.08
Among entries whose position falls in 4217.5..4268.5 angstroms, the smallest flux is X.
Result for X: 13.1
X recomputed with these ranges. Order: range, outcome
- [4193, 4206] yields 10.1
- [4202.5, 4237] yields 12.8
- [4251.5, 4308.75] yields 12.6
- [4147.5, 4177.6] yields 12.2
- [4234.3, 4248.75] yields 14.5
